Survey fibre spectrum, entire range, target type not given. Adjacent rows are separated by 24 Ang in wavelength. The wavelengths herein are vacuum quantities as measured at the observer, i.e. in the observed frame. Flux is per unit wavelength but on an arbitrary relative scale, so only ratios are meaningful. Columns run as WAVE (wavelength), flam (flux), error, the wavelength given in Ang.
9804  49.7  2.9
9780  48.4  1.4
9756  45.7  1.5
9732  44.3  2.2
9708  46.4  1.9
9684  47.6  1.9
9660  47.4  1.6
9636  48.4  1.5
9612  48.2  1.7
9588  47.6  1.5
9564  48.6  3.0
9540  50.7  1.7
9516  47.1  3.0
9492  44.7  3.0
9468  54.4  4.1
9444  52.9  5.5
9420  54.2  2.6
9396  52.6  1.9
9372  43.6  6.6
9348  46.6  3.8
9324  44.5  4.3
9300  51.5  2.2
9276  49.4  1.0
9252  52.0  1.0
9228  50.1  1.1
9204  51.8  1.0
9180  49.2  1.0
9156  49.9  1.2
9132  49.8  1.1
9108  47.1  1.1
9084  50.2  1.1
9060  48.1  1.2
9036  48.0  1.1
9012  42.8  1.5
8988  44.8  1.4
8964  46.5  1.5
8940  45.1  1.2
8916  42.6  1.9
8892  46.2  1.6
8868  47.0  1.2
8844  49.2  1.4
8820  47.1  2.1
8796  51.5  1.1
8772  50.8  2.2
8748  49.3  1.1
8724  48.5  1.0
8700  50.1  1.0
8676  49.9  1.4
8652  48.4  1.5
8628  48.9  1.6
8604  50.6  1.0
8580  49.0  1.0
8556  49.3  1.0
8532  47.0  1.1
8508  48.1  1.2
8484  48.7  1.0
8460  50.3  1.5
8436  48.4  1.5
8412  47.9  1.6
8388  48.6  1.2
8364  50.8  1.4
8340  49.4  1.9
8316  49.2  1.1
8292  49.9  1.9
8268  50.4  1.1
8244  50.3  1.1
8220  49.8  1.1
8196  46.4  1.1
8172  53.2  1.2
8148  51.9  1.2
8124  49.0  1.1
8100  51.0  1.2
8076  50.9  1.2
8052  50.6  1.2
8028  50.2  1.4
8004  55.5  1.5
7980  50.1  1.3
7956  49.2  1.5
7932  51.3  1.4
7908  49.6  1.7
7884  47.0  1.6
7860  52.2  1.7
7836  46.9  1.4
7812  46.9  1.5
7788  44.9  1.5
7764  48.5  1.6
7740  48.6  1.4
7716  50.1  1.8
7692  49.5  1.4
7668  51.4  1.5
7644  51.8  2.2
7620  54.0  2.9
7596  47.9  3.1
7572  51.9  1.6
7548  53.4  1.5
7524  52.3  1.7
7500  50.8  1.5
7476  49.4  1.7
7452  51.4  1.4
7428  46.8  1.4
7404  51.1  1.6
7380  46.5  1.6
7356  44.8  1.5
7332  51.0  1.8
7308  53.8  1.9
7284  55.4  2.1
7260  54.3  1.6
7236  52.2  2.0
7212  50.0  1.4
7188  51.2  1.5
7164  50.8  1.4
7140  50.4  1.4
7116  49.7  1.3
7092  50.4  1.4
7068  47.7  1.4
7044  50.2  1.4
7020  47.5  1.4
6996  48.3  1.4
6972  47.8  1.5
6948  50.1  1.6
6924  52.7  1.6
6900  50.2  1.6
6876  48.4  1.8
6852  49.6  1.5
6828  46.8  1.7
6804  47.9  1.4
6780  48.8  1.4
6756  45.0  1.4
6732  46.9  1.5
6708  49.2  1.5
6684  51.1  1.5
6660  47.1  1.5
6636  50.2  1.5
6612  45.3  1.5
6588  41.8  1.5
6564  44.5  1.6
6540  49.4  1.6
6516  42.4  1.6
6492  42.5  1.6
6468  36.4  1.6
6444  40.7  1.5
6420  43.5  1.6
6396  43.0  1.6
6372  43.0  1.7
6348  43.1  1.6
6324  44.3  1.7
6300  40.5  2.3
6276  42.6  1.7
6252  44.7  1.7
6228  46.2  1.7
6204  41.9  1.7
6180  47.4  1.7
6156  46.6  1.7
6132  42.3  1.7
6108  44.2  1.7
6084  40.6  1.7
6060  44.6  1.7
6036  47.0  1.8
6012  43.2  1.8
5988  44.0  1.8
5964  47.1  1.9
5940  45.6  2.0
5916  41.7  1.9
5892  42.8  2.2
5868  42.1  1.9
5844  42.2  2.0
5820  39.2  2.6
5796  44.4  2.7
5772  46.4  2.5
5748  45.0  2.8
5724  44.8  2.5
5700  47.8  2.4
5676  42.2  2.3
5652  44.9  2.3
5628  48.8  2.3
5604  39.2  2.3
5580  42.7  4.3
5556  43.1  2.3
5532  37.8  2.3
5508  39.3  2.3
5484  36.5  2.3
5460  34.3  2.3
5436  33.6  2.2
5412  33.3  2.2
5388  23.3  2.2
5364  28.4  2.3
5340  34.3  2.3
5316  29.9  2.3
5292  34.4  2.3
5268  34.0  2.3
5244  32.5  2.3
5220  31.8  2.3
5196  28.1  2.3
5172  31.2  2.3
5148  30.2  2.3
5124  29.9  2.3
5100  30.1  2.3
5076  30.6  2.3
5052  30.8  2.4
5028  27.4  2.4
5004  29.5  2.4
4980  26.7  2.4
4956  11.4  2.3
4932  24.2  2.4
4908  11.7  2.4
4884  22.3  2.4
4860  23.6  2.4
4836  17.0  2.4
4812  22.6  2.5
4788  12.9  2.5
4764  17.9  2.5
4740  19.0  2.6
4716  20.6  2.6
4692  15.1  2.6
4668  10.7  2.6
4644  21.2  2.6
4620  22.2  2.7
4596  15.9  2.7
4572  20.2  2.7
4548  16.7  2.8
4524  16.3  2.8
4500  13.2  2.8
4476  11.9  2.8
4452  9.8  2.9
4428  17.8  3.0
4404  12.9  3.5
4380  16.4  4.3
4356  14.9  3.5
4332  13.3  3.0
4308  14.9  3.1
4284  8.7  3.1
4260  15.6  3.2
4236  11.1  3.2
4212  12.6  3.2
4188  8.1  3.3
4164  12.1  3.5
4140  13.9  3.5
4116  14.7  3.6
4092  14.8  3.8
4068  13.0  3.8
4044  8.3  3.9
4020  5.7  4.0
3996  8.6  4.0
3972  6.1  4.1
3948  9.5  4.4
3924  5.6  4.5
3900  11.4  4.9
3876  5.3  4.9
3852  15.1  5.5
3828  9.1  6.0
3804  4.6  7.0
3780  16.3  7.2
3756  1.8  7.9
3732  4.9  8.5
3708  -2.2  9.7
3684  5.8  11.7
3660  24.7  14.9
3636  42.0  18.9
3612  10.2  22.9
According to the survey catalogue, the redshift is 0.249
